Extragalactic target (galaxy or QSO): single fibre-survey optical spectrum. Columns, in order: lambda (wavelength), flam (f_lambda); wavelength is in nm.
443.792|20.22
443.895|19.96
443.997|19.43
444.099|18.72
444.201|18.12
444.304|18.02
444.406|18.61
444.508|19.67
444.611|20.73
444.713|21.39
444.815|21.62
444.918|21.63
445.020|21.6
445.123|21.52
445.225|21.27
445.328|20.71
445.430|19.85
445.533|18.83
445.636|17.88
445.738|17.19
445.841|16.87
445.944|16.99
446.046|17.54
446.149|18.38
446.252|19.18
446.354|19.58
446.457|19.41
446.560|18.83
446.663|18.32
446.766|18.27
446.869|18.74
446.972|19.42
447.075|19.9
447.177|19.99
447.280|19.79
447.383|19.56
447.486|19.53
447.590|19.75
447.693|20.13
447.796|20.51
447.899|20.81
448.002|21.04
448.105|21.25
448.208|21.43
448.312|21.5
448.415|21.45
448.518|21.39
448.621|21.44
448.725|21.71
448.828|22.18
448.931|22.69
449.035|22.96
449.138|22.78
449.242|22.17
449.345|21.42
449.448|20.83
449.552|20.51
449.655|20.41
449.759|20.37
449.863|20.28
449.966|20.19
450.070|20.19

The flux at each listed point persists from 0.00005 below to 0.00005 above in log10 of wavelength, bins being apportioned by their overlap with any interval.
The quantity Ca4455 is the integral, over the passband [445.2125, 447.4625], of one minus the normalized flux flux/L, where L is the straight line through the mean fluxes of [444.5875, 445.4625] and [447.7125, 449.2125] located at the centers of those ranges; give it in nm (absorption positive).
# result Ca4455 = 0.26 nm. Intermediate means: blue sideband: 21.2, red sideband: 21.6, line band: 18.9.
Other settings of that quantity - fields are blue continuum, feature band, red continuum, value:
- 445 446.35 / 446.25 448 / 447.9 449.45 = 0.07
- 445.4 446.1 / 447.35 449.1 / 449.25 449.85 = -0.12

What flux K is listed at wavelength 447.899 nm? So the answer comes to 20.81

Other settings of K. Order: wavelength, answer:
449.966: 20.19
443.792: 20.22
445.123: 21.52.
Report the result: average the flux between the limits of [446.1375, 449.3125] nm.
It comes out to 20.5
